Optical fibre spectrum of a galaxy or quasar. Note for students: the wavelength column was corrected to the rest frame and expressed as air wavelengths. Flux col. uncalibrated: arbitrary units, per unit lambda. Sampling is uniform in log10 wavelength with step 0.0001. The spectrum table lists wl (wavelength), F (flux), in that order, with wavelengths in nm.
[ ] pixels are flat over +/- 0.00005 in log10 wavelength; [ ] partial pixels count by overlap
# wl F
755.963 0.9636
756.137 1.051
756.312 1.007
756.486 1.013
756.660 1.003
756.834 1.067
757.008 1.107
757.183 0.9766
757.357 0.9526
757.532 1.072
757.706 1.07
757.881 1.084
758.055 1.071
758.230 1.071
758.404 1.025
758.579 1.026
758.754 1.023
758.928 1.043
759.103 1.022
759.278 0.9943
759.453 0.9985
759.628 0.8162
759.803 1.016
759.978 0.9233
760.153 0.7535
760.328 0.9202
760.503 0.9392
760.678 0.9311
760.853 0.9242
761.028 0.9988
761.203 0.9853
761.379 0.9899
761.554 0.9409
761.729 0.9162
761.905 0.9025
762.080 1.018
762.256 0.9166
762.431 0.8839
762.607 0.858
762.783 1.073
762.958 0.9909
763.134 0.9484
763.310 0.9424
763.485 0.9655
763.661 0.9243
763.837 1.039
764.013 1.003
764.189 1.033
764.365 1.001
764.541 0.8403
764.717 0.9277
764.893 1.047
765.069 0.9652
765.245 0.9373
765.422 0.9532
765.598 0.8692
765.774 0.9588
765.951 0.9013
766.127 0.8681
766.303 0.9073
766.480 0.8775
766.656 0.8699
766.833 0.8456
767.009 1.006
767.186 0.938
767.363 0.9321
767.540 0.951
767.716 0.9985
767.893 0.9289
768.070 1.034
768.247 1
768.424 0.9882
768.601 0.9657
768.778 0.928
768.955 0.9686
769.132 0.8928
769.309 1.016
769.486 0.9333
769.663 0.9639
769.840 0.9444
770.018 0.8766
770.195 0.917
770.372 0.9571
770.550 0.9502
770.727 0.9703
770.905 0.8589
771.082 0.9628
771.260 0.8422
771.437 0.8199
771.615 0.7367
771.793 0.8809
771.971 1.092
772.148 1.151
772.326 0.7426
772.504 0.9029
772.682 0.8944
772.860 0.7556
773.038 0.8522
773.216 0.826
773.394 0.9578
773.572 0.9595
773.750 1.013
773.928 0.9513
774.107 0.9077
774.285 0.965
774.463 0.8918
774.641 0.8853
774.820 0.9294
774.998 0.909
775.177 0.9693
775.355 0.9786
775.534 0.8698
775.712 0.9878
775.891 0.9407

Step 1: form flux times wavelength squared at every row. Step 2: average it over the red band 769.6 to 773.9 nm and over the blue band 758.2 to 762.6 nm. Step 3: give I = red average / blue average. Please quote 1.0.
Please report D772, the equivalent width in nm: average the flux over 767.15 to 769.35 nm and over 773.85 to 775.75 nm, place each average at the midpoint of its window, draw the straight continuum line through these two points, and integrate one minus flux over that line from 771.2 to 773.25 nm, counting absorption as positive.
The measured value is 0.15 nm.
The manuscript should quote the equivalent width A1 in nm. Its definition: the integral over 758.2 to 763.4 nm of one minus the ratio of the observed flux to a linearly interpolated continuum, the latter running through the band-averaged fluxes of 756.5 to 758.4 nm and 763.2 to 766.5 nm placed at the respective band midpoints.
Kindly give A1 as 0.22 nm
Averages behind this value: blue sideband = 1.05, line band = 0.959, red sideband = 0.947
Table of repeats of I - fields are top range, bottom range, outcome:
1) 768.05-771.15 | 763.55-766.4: 1.01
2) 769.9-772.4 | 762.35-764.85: 0.97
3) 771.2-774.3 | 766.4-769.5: 0.96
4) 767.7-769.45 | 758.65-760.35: 1.04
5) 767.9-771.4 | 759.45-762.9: 1.03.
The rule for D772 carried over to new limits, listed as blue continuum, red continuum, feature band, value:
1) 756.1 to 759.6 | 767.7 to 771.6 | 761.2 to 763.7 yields 0.11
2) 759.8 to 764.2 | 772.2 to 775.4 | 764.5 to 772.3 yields -0.07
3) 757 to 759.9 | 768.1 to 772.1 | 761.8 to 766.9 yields 0.18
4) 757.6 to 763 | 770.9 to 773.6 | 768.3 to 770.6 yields -0.10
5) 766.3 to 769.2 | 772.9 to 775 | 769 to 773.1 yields 0.09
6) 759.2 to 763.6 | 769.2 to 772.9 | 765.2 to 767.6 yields 0.03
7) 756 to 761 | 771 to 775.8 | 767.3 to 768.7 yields -0.05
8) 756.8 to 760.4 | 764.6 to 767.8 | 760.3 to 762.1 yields 0.05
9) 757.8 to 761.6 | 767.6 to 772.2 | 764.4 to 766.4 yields 0.07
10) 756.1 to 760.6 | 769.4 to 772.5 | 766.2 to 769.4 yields -0.03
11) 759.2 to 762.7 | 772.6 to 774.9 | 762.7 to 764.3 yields -0.11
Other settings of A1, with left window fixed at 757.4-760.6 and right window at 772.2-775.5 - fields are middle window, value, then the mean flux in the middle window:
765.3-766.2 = 0.039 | 0.911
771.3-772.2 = -0.003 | 0.923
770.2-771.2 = -0.011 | 0.935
